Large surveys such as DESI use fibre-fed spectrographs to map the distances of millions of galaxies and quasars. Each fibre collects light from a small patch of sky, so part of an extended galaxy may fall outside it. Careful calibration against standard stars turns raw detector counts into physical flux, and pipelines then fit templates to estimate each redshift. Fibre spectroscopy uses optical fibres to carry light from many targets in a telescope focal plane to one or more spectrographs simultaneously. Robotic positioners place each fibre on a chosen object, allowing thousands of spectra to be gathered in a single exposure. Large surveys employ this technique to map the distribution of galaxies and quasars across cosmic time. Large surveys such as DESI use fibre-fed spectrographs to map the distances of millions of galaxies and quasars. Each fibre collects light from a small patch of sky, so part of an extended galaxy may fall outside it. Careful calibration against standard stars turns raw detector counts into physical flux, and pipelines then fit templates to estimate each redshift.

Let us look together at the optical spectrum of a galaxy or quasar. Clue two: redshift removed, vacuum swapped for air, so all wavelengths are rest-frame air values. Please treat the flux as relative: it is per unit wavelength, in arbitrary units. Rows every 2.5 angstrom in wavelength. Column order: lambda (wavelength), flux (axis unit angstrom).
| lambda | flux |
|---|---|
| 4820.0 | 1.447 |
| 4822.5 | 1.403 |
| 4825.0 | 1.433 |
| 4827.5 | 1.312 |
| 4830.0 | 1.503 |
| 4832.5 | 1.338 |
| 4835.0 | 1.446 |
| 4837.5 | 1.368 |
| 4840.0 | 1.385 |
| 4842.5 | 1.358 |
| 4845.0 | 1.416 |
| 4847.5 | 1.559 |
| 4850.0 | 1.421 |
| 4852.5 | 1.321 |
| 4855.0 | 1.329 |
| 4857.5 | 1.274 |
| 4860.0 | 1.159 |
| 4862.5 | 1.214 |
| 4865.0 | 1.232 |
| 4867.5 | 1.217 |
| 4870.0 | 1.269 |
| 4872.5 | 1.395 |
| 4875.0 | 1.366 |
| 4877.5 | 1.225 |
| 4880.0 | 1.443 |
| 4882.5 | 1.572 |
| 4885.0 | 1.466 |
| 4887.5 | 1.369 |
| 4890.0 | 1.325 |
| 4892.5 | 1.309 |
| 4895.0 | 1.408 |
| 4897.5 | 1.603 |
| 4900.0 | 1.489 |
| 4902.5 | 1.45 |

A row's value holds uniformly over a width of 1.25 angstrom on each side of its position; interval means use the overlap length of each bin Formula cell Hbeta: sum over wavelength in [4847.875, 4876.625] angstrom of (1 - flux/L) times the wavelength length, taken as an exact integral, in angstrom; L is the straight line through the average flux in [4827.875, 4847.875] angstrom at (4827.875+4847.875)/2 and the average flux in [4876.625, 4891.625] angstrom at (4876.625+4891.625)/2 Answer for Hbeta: 2.2 angstrom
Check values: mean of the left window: 1.41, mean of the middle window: 1.3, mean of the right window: 1.4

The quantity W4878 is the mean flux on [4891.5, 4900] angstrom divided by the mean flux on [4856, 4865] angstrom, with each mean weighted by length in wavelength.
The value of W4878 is 1.19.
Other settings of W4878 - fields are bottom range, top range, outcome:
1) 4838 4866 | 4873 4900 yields 1.06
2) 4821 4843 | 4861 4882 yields 0.93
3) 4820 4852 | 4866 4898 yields 0.97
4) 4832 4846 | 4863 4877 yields 0.93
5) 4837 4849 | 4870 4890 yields 0.98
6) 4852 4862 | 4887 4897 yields 1.09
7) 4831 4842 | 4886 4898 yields 1.00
